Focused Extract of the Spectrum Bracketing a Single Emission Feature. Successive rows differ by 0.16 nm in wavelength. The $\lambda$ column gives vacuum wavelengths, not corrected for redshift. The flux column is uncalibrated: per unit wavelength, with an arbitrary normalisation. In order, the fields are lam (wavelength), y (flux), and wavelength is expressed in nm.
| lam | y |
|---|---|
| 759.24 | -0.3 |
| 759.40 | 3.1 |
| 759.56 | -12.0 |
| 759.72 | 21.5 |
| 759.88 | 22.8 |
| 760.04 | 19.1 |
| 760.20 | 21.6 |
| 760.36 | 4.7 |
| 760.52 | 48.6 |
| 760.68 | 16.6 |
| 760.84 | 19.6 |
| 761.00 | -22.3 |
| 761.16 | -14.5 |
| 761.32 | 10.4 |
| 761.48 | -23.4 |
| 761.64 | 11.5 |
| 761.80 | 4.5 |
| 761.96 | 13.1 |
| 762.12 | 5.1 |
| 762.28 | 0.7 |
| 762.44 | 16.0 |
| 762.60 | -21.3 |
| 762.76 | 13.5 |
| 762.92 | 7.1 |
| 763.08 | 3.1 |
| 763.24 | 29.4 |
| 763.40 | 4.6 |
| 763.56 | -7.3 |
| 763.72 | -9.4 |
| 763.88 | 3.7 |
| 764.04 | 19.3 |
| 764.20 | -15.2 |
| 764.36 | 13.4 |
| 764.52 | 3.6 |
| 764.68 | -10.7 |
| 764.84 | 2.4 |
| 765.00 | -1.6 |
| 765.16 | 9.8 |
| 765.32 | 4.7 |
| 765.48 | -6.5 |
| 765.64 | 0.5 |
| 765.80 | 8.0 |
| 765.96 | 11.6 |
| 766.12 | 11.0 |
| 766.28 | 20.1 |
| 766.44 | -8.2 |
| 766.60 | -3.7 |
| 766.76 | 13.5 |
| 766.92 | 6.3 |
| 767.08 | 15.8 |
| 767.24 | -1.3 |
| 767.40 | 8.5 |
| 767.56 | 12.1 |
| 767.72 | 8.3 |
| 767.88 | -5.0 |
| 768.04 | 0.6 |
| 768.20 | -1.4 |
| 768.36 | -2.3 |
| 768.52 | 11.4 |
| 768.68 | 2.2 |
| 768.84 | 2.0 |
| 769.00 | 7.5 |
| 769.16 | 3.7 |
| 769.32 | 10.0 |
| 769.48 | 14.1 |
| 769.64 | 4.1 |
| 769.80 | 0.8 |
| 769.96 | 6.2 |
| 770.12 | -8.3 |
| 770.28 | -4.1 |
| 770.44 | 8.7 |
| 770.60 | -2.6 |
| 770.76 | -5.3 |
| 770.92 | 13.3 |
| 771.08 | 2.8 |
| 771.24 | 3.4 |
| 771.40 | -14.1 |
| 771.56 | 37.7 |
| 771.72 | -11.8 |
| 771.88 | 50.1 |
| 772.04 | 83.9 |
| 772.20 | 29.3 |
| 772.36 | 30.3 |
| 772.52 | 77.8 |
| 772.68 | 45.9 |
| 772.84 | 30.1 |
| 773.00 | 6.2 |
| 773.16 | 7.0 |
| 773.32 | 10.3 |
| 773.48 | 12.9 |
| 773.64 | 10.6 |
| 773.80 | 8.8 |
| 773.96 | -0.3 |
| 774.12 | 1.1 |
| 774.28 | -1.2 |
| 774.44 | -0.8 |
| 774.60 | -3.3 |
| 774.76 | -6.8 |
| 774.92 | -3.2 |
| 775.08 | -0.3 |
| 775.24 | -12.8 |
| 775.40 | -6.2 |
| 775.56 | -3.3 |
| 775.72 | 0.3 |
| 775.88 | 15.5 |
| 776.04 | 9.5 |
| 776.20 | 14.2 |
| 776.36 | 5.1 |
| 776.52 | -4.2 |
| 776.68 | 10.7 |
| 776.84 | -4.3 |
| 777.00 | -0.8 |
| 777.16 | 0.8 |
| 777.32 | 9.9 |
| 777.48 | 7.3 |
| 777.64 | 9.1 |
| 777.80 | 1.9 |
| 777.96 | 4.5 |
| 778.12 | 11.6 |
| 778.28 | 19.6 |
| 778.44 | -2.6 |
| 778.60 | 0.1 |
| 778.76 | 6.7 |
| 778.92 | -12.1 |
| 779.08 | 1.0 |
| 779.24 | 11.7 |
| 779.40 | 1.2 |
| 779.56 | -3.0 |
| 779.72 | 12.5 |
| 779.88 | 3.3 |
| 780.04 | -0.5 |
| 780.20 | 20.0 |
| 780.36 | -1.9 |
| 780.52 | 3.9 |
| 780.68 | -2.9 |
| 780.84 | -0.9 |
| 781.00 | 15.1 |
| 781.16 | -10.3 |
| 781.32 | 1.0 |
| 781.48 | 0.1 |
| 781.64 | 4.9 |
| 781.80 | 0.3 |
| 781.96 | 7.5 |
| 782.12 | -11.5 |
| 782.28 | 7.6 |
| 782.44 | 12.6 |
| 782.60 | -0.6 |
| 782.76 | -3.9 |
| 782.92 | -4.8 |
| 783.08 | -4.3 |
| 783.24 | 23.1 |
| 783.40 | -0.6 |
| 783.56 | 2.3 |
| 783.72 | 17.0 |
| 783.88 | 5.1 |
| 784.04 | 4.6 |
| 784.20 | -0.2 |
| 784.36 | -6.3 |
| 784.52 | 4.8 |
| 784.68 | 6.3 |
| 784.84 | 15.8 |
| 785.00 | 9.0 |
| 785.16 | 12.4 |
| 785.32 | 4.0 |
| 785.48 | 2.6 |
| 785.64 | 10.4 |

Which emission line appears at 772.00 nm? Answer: [O II]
